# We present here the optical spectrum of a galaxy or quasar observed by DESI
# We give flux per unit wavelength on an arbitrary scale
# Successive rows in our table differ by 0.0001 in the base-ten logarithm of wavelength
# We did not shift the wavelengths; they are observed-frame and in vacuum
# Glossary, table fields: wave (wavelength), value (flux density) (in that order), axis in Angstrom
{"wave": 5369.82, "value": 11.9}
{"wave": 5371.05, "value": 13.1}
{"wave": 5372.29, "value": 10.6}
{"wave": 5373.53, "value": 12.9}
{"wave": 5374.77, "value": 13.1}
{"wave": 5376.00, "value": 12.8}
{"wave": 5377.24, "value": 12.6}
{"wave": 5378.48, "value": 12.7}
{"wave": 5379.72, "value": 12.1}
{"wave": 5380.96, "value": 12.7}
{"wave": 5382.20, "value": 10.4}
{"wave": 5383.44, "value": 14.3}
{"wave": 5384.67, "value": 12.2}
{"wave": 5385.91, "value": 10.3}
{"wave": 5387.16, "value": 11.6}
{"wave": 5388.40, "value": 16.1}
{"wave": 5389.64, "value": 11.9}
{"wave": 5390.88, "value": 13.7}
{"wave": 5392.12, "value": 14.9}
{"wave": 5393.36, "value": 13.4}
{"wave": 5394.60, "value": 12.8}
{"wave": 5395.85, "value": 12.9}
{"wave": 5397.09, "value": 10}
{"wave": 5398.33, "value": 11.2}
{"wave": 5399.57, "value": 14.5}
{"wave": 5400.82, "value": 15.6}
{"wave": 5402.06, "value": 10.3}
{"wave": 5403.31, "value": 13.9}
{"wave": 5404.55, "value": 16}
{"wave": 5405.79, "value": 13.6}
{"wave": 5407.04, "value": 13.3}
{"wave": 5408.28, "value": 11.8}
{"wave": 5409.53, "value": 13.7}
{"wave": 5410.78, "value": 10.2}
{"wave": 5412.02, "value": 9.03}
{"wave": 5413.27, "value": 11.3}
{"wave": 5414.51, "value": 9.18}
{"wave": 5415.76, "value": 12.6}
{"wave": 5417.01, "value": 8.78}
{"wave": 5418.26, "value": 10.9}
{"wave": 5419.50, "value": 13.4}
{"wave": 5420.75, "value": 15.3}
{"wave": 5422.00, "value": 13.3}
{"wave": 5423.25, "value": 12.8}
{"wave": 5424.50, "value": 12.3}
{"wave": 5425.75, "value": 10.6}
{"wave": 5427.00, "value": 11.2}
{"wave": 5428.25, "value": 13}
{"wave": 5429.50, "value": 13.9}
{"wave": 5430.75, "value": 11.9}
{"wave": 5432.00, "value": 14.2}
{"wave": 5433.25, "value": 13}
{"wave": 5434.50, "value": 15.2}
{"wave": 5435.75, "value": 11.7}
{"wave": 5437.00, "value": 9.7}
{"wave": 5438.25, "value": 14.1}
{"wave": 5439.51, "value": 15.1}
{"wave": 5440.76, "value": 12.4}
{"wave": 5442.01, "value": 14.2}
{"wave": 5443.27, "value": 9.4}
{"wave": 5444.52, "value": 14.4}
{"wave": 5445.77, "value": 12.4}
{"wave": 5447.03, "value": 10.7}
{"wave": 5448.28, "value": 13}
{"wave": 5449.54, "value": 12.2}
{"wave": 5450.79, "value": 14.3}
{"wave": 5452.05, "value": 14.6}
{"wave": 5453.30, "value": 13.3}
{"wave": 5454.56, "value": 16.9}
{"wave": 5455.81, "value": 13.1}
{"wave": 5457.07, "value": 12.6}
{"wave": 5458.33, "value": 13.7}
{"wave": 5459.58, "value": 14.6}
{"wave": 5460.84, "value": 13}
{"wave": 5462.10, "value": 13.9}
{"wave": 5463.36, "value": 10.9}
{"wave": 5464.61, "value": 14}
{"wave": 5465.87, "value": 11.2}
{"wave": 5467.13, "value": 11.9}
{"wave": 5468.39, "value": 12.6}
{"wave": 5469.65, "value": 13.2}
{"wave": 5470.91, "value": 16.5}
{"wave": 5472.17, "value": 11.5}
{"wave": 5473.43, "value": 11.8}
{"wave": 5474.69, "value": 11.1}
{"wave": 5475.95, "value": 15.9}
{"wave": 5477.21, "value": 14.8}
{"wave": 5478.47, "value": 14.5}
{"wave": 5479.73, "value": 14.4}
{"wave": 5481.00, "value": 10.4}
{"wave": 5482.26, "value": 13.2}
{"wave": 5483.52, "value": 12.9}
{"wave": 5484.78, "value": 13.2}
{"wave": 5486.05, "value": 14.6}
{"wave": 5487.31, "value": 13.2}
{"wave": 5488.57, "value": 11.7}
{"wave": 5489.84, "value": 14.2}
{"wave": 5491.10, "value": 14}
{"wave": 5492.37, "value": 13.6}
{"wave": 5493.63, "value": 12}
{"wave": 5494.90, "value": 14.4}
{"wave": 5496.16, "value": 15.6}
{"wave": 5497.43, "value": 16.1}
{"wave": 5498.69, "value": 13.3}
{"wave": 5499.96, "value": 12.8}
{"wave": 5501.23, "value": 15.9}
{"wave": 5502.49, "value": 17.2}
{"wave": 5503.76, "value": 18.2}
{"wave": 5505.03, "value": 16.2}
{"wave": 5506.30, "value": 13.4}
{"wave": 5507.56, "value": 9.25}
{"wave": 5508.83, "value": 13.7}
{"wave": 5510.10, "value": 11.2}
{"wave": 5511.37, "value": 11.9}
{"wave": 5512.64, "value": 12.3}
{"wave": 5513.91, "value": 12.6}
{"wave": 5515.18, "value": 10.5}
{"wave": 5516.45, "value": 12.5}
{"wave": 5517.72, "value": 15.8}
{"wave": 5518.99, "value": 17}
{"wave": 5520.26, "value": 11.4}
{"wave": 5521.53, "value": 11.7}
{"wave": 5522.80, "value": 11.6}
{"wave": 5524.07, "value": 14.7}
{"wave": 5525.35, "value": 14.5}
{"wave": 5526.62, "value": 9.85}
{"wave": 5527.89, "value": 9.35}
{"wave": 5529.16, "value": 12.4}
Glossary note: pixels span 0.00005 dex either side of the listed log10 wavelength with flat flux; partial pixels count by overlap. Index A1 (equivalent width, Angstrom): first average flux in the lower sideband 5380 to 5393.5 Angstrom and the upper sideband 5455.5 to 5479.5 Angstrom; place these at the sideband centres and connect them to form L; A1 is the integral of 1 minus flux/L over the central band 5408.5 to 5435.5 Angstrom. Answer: 1.7 Angstrom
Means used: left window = 12.8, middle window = 12.2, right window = 13.2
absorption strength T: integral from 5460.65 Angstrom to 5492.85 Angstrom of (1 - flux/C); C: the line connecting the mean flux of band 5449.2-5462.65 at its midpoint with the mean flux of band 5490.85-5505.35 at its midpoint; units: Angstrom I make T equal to 2.8 Angstrom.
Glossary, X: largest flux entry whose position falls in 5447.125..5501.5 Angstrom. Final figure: 16.9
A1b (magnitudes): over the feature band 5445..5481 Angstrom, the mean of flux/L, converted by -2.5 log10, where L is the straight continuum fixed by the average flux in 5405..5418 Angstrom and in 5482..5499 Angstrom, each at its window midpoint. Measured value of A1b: -0.028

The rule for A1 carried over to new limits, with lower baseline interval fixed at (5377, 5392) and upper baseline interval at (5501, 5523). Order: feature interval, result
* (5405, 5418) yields 1.4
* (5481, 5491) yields 0.1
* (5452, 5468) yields -0.2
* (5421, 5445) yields 0.3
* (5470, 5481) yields -0.3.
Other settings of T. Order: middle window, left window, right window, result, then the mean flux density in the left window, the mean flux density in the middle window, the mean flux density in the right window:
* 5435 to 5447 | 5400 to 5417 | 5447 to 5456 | 0.7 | 12.2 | 12.5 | 13.7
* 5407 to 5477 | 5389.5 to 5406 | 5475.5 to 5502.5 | 4.4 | 13.2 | 12.7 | 13.9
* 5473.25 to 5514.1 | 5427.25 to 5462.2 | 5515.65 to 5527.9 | -1.8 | 13.2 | 13.7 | 13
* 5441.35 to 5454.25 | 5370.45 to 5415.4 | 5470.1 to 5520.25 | 0.2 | 12.5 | 12.9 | 13.6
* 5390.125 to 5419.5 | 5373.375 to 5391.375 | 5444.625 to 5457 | 1.2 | 12.6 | 12.4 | 13.4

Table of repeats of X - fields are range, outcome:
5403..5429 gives 16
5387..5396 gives 16.1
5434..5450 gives 15.2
